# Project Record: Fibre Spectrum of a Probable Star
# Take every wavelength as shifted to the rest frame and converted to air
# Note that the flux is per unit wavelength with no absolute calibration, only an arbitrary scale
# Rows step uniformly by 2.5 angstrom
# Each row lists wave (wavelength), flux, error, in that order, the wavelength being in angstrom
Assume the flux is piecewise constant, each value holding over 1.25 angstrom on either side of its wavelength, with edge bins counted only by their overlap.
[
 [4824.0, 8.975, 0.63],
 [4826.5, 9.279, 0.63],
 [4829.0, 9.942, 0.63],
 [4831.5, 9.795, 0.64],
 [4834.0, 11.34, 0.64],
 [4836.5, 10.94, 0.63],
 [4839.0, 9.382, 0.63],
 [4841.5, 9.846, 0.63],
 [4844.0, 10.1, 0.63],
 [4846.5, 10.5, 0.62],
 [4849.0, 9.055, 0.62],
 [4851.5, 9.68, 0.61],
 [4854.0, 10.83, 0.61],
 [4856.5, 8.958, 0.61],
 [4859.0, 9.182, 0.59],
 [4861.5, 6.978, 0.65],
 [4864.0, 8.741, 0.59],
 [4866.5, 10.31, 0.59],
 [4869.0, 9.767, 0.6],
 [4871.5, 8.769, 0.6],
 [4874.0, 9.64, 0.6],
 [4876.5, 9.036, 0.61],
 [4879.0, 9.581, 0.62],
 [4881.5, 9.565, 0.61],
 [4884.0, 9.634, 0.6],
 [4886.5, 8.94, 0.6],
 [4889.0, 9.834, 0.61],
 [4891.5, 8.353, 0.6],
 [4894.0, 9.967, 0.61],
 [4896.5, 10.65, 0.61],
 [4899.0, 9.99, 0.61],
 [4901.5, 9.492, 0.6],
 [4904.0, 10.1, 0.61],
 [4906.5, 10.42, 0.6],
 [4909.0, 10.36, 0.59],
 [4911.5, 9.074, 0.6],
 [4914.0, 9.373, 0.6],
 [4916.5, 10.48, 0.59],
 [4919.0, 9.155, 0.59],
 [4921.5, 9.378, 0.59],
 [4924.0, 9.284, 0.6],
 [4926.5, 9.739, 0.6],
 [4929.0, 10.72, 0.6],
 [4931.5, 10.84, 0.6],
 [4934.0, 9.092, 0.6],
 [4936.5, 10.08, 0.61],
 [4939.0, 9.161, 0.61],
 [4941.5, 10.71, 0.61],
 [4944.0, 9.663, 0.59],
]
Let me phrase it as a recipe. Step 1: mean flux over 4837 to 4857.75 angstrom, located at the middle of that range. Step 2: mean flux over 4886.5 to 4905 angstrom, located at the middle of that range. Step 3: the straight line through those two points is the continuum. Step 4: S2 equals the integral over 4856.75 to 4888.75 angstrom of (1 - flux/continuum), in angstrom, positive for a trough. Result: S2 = 1.9 angstrom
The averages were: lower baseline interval 9.84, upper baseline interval 9.71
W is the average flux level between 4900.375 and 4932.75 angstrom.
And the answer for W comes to 9.88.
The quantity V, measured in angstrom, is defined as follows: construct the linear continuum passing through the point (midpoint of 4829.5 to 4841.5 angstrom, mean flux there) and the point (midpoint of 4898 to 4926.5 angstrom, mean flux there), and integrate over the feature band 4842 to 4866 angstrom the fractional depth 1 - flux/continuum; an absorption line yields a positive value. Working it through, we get 1.8 angstrom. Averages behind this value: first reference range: 10.3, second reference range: 9.73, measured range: 9.38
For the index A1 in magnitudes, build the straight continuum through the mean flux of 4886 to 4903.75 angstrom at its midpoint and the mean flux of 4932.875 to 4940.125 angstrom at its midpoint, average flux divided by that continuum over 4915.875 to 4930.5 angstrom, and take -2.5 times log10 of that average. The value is -0.03 mag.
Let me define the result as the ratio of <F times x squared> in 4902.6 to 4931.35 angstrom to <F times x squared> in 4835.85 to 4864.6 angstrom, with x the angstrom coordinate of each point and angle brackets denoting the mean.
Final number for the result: 1.07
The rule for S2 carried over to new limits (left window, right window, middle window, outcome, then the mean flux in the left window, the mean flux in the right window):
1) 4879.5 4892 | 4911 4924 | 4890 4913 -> -1.0 angstrom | 9.34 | 9.5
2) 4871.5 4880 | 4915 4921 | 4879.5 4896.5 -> -0.1 angstrom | 9.32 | 9.74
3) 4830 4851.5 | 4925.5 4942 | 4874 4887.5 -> 0.9 angstrom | 10.1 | 10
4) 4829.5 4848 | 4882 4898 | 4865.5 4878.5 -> 0.4 angstrom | 10.2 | 9.57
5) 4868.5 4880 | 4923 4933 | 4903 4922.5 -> 0.2 angstrom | 9.33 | 10.1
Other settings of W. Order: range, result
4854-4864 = 8.73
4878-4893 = 9.32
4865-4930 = 9.67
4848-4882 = 9.29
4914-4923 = 9.62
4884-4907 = 9.72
